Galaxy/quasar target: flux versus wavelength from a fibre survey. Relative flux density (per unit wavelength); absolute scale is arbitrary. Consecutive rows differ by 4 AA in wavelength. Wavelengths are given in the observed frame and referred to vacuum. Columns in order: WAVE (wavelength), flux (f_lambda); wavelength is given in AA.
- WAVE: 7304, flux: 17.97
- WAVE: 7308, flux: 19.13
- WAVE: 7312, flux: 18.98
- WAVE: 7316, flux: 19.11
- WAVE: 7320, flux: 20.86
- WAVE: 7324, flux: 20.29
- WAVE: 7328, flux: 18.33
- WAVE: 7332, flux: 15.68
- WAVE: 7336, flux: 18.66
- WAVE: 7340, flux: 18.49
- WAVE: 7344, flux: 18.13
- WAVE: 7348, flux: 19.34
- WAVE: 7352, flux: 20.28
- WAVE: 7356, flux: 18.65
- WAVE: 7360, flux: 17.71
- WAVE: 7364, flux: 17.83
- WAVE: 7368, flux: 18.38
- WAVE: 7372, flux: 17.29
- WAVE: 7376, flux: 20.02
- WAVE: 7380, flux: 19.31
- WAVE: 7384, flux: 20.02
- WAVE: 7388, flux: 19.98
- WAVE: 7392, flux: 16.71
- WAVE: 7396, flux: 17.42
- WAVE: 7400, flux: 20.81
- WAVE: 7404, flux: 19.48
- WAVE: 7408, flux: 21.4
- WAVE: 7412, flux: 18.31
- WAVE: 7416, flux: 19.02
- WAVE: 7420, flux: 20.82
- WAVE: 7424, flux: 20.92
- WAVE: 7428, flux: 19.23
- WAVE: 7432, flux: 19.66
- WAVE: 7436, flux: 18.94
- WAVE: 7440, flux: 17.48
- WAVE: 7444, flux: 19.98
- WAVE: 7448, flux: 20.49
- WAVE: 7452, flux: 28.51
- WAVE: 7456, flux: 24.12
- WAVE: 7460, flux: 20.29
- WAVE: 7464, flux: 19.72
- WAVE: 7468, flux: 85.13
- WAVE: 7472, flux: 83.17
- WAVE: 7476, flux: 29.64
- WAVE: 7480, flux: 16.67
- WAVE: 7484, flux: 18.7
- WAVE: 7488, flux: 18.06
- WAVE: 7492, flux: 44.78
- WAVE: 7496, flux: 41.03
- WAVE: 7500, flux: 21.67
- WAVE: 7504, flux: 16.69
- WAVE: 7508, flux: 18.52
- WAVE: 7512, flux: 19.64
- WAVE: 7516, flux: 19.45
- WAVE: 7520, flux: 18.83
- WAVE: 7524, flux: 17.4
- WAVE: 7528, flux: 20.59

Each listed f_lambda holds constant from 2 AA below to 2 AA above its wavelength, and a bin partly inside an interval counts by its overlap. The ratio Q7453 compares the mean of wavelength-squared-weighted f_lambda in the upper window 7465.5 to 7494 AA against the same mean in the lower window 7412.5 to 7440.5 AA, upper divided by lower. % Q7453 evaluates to 2.2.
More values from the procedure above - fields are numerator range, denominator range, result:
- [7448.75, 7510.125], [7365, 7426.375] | 1.70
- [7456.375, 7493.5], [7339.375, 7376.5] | 2.04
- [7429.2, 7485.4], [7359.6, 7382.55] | 1.67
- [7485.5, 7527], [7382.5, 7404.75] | 1.27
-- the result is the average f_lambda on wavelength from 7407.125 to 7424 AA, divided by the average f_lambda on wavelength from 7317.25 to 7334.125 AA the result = 1.1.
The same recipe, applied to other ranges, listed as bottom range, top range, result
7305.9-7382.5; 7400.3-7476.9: 1.47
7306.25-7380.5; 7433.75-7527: 1.48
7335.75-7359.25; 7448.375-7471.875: 2.03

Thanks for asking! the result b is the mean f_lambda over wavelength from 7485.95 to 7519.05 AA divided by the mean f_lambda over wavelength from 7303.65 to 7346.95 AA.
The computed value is 1.32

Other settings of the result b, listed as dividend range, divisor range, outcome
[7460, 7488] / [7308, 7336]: 2.06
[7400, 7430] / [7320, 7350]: 1.07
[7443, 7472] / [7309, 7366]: 1.88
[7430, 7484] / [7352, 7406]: 1.63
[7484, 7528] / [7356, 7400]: 1.25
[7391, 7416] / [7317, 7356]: 1.01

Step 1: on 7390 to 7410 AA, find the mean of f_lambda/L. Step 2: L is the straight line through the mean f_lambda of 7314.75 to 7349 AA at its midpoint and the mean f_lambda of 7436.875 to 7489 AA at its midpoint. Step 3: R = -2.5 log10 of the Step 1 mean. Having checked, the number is 0.293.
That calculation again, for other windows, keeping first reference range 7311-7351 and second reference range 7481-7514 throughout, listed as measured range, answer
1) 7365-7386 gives 0.08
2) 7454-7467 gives -0.13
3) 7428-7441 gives 0.19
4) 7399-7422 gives 0.09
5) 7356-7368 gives 0.11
